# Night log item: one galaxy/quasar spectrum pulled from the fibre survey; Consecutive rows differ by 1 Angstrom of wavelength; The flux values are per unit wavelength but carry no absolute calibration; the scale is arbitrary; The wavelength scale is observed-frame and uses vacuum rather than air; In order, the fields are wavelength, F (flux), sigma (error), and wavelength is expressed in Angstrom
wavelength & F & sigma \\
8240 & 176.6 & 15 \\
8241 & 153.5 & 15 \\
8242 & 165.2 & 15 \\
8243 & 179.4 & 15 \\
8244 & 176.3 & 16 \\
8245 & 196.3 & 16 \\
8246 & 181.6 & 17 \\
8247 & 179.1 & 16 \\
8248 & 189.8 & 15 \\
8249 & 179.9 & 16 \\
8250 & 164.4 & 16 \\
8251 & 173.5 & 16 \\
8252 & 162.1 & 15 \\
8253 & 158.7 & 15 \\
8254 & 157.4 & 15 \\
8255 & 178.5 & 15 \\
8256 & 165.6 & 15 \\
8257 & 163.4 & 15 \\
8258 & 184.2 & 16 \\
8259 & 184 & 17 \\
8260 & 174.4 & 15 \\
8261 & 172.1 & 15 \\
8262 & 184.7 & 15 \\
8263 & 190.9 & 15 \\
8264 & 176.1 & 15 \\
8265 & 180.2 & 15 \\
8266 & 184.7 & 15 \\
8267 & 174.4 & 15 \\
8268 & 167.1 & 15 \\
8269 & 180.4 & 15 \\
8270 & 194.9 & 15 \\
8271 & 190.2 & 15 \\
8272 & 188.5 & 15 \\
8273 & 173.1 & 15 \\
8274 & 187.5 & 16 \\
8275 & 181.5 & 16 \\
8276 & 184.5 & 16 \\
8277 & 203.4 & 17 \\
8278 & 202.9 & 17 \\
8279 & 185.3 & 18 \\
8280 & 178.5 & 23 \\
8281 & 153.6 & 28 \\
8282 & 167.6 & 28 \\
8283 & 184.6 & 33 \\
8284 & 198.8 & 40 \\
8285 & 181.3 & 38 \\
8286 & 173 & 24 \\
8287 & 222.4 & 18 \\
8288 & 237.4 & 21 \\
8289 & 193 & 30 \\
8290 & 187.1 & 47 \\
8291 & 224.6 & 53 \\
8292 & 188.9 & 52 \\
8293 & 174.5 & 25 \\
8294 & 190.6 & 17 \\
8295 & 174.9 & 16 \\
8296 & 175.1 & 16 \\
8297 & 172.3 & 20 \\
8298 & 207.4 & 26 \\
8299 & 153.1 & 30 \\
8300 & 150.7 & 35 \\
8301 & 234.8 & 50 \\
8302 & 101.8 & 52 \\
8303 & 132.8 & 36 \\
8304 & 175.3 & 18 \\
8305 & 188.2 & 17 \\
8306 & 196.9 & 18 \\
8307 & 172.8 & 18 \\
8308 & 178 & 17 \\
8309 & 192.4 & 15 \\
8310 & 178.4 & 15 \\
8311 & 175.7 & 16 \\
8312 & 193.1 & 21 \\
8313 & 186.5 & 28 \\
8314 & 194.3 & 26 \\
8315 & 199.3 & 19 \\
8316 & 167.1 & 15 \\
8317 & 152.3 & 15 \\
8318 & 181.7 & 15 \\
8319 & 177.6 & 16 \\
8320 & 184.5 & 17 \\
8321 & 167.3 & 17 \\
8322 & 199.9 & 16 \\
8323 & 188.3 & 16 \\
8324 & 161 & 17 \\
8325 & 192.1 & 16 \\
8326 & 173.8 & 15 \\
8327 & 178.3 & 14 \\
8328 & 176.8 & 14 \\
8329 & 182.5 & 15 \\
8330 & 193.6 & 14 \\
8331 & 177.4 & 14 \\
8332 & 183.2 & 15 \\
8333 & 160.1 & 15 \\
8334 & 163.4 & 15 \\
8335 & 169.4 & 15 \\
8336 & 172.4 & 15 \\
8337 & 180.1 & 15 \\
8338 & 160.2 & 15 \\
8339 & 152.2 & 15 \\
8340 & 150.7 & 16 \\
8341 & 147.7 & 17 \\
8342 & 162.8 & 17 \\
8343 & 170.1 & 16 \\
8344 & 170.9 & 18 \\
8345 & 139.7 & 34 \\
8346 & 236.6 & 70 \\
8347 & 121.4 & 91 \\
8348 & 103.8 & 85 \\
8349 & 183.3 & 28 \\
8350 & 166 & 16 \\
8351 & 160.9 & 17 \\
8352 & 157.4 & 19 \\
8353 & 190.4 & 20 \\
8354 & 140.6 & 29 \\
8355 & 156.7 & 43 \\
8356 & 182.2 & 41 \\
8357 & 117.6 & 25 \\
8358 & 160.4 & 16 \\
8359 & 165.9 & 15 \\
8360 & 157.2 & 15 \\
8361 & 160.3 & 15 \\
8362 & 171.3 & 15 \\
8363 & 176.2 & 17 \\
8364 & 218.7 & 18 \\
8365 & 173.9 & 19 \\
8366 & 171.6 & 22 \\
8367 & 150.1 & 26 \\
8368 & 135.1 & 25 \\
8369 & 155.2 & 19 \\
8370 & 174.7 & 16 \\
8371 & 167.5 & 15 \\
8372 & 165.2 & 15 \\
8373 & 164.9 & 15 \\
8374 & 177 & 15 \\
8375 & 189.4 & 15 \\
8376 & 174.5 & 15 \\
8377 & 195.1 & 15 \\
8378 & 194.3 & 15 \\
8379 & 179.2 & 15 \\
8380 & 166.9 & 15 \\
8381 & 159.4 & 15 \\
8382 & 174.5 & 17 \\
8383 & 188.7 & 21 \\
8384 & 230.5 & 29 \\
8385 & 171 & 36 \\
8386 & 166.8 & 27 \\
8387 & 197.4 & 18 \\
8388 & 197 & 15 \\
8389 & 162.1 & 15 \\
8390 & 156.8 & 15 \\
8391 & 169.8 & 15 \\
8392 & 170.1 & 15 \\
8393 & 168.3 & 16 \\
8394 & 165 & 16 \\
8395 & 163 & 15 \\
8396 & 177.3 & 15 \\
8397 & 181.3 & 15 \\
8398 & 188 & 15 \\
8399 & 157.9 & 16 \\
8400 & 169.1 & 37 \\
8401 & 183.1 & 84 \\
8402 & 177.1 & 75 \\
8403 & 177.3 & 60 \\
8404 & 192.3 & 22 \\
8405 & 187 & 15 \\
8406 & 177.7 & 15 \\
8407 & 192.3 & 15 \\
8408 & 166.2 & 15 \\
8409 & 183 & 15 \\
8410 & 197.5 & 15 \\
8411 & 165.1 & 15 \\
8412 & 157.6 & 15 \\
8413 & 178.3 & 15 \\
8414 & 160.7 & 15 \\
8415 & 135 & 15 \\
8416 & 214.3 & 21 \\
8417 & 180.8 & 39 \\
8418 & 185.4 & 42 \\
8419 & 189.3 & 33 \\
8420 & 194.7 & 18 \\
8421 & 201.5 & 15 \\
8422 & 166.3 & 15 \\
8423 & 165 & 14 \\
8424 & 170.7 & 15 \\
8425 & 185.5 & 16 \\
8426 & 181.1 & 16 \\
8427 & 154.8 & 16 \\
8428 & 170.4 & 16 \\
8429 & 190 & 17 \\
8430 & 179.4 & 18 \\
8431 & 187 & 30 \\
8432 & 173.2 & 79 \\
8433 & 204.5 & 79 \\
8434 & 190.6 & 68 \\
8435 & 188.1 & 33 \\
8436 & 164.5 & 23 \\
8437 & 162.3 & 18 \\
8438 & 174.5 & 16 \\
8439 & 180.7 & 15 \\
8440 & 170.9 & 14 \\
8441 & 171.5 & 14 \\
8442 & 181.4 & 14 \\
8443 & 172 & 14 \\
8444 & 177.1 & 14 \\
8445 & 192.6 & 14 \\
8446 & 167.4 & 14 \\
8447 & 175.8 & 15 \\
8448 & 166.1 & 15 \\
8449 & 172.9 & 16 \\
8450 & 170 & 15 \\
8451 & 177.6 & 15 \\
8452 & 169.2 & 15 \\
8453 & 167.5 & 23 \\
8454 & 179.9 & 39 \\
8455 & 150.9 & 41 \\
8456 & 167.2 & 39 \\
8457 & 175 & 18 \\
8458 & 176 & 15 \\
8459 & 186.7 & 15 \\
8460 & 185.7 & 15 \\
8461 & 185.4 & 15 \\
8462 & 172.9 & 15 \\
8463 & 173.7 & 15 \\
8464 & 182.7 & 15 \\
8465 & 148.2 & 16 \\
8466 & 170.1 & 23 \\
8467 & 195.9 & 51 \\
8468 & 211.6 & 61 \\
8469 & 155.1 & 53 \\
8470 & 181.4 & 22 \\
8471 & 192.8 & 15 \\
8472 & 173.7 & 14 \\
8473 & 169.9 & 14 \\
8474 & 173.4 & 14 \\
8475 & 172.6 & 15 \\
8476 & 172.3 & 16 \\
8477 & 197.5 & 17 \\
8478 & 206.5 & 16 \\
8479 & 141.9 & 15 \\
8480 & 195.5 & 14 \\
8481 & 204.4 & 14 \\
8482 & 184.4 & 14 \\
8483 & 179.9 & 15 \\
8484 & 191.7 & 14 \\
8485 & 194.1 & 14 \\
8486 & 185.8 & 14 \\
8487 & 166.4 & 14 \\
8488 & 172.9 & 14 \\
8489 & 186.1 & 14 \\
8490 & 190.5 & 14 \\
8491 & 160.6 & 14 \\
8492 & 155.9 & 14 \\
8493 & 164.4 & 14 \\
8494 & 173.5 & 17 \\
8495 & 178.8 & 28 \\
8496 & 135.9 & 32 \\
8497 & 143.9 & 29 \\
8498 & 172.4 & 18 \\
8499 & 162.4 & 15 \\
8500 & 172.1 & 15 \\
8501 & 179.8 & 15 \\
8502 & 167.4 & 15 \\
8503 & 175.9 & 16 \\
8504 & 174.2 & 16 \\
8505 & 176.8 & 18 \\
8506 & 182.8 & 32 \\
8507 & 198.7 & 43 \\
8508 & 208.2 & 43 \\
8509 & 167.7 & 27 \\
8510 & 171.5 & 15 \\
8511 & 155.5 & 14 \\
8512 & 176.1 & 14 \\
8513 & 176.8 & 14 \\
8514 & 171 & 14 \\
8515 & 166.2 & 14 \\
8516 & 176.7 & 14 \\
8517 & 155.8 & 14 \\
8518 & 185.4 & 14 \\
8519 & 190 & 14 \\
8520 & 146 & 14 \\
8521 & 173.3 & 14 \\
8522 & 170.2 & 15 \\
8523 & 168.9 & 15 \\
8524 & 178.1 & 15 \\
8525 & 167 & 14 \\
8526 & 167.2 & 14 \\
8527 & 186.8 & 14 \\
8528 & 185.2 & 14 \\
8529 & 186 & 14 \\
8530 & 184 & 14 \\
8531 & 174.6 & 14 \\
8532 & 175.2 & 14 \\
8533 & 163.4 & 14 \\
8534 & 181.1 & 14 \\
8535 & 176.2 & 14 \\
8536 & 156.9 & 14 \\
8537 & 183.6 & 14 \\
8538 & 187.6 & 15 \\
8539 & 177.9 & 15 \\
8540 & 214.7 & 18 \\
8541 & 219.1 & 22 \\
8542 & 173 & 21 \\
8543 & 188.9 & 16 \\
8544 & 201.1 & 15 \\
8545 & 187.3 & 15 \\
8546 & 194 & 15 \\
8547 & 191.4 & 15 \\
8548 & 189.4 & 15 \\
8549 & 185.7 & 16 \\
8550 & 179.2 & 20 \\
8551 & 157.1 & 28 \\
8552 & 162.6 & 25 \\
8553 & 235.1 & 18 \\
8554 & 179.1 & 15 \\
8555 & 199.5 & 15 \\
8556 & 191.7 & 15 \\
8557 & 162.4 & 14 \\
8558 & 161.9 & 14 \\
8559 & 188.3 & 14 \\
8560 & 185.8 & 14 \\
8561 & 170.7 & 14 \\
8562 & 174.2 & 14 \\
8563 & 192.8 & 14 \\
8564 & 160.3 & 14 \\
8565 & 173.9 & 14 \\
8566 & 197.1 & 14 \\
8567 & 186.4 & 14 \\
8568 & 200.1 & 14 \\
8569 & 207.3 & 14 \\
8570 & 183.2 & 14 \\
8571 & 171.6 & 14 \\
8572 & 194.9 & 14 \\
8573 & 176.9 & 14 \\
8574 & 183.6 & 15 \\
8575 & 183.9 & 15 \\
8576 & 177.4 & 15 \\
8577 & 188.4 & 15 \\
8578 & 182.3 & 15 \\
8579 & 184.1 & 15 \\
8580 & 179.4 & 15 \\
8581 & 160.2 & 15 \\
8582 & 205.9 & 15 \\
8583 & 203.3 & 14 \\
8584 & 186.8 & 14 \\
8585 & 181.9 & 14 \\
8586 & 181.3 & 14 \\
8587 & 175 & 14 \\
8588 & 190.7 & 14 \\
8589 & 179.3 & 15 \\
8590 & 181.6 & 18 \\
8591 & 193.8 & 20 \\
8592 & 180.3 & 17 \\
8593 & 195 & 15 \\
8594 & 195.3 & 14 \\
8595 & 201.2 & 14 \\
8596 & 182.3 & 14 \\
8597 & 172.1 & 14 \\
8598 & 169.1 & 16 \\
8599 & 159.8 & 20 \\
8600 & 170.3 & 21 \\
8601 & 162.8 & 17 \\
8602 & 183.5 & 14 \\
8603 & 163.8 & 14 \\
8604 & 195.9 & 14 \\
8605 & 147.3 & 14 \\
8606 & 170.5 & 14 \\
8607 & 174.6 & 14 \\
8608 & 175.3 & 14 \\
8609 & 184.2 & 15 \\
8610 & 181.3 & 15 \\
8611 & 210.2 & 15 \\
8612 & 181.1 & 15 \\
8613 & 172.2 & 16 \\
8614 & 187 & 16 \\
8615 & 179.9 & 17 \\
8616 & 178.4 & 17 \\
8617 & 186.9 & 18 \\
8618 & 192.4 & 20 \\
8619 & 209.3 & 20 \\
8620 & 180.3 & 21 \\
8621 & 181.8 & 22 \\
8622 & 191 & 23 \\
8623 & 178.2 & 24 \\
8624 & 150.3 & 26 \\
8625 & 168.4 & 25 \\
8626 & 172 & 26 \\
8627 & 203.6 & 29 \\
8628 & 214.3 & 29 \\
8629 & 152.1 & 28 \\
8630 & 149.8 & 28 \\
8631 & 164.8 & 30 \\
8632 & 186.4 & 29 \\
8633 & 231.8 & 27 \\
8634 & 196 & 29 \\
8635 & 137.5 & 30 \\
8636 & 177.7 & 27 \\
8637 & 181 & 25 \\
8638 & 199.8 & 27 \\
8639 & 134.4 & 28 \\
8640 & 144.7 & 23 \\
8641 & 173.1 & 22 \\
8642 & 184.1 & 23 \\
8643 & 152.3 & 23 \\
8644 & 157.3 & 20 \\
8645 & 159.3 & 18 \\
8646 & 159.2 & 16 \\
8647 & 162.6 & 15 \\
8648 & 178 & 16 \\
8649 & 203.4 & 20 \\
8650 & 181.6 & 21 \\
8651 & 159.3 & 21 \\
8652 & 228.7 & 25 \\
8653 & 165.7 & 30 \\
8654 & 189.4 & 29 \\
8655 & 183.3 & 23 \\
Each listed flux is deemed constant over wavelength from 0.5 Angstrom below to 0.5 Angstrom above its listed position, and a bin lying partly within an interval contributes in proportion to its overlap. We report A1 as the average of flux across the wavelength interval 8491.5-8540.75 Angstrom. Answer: 174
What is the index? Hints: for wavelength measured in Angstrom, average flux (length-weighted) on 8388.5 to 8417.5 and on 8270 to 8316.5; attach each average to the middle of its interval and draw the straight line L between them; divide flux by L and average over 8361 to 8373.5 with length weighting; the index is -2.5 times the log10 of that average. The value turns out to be 0.06 mag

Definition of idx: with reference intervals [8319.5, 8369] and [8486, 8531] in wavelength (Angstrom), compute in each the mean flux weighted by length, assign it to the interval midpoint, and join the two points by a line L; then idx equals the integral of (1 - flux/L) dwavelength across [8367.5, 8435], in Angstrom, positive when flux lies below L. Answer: -3.1 Angstrom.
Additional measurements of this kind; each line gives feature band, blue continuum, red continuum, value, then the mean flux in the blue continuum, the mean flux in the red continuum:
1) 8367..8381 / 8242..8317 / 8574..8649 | 0.72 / 181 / 179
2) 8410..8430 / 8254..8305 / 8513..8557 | 0.48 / 182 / 181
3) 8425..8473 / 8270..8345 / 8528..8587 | 1.44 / 179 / 184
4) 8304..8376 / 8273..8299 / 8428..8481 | 5.35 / 188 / 178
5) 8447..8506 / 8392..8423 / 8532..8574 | 1.74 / 177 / 184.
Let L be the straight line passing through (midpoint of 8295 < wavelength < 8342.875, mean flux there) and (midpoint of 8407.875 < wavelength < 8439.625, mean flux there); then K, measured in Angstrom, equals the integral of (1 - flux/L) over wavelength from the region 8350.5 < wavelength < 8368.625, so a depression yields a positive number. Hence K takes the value 1.3 Angstrom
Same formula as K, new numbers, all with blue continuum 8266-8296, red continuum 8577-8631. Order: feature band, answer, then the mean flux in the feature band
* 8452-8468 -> 0.7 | 176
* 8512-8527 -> 0.9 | 172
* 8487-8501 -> 1.2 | 167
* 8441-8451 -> 0.5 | 175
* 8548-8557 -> -0.2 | 185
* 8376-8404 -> 1.2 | 178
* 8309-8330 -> 0.6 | 181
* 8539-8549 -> -0.7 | 194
